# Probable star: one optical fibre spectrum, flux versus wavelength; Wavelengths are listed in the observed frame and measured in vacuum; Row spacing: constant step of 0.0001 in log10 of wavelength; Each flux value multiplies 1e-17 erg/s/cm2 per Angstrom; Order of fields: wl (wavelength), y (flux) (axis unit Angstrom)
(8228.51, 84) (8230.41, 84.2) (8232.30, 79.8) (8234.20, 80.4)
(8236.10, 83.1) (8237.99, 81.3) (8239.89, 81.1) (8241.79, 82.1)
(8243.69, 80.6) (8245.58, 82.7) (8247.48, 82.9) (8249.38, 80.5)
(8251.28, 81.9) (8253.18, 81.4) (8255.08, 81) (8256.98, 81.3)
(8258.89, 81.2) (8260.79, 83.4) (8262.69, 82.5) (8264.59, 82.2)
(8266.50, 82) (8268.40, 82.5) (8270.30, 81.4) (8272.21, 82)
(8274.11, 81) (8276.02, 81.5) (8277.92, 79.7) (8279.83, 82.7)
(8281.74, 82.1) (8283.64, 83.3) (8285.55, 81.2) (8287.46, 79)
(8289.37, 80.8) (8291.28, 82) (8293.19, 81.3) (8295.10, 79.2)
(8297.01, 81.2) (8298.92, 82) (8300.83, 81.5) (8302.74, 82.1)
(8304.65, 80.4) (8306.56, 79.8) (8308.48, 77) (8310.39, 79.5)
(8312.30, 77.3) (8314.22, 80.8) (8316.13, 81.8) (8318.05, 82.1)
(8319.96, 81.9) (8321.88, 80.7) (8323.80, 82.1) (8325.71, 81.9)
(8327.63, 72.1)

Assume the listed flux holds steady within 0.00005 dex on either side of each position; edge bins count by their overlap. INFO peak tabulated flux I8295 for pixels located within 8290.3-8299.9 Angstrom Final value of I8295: 82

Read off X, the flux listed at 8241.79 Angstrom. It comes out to 82.1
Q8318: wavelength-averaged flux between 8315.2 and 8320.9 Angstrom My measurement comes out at 81.9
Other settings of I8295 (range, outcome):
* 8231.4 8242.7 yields 83.1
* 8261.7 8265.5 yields 82.5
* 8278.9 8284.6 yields 83.3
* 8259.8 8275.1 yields 83.4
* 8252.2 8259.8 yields 81.4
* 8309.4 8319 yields 82.1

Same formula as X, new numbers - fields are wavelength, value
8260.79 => 83.4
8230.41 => 84.2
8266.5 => 82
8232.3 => 79.8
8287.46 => 79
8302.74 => 82.1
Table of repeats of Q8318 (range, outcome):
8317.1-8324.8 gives 81.8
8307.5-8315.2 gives 78.7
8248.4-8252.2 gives 81.2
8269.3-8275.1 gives 81.5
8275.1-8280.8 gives 81.3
